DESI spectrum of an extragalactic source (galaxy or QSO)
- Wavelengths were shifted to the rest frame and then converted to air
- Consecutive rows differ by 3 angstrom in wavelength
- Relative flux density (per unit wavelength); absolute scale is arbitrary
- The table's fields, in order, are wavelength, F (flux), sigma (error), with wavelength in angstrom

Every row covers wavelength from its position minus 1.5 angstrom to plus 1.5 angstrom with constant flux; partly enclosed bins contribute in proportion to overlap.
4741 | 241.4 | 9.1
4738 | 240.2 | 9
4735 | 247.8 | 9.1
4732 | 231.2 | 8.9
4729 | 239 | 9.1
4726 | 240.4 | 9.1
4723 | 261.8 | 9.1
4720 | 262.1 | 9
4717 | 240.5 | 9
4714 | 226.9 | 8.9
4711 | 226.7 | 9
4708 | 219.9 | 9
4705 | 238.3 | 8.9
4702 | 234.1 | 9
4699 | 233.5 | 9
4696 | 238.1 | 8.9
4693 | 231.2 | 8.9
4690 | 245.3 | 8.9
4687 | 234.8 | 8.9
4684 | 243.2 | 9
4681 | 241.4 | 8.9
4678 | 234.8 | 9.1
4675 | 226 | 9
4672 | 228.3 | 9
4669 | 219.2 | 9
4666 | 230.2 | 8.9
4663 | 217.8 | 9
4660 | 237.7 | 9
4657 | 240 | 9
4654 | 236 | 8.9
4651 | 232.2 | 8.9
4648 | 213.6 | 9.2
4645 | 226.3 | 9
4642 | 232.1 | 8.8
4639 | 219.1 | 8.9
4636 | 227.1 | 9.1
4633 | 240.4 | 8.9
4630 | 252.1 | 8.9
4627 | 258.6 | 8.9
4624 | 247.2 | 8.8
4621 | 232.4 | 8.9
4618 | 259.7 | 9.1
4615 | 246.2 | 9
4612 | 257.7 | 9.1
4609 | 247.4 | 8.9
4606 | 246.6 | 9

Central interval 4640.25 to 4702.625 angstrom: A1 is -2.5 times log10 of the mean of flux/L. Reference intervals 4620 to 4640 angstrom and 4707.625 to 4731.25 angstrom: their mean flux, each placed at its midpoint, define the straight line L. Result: 0.04 mag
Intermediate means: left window 240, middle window 232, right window 240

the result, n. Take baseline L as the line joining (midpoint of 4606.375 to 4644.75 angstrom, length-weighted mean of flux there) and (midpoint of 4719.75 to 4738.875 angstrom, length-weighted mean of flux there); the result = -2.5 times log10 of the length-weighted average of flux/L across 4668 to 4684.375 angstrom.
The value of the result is 0.06 mag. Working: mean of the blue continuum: 243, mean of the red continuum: 245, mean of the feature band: 232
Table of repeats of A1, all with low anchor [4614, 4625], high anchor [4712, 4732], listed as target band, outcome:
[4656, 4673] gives 0.076 mag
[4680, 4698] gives 0.026 mag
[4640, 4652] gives 0.093 mag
